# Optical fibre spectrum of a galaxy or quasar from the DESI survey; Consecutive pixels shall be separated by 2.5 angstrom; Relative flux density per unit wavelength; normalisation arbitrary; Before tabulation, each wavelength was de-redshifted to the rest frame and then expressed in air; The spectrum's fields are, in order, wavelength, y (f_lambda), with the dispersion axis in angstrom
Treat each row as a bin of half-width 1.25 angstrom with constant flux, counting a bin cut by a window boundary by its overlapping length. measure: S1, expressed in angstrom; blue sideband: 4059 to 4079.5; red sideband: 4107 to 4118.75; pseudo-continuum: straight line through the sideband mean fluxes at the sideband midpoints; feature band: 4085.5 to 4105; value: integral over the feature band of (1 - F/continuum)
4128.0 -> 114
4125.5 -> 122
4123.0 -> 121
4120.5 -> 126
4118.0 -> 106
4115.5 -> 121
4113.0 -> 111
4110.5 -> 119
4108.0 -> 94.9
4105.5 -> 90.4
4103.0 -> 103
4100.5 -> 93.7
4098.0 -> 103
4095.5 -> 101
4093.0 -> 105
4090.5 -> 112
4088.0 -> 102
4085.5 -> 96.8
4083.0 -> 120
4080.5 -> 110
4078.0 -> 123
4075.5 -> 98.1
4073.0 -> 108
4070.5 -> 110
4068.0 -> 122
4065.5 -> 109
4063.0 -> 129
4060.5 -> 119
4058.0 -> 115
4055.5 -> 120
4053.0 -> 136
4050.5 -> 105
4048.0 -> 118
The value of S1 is 1.8 angstrom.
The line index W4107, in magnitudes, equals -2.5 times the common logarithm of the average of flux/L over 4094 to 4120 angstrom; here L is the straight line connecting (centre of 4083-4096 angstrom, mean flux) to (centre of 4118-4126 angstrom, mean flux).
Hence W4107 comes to 0.08 mag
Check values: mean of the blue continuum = 105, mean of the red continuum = 120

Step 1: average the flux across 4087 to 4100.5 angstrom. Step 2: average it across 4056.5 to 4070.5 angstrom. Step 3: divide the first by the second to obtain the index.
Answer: 0.88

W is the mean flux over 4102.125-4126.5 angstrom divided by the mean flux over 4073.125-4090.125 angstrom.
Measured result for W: 1.0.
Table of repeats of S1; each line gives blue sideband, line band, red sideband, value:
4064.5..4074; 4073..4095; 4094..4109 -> -0.5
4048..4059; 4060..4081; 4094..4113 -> -0.2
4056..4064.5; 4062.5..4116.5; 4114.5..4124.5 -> 5.3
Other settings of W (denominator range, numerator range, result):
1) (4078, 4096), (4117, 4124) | 1.09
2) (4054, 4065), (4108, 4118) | 0.94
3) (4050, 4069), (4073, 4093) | 0.91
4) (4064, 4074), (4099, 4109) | 0.85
